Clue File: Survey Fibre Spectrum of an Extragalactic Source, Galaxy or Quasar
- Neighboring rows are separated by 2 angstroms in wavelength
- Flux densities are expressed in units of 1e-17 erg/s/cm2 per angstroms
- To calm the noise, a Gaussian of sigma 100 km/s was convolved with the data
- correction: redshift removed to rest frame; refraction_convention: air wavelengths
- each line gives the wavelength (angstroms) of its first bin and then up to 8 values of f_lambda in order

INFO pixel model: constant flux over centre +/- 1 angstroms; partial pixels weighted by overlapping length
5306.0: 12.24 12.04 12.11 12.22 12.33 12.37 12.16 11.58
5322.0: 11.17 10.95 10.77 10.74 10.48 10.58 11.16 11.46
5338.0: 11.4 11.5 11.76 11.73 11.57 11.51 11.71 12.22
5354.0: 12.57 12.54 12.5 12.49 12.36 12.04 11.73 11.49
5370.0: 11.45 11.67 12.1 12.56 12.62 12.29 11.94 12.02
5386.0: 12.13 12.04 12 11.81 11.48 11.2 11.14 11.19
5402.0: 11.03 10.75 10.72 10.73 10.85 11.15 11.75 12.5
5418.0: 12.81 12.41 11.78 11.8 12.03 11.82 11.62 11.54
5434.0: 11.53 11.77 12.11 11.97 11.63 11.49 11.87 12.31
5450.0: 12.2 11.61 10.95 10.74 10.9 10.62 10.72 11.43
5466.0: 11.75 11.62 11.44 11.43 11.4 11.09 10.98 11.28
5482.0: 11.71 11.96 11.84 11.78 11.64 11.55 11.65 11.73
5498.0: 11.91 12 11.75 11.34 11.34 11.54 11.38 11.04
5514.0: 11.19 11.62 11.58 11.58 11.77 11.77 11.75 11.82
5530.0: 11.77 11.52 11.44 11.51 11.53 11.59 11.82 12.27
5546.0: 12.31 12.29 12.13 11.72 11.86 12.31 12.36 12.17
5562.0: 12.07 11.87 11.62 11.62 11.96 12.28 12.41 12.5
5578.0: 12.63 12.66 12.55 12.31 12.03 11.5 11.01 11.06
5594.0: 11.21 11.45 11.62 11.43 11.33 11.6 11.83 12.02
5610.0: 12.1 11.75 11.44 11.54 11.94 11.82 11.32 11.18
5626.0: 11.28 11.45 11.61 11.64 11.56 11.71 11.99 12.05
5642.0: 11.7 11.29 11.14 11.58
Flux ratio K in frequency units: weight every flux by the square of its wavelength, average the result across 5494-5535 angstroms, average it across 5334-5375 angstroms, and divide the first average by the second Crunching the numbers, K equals 1.04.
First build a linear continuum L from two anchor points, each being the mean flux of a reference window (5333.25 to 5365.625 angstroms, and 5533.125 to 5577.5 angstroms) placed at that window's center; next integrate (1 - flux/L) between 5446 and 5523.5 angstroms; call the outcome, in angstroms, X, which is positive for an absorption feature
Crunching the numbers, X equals 3.1 angstroms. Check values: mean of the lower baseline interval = 11.9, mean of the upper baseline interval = 12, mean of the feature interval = 11.5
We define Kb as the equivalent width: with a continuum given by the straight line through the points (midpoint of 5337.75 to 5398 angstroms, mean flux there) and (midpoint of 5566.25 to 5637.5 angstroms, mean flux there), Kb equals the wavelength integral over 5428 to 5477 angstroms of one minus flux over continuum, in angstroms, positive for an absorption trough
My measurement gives 1.6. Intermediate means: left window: 11.9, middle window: 11.5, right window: 11.8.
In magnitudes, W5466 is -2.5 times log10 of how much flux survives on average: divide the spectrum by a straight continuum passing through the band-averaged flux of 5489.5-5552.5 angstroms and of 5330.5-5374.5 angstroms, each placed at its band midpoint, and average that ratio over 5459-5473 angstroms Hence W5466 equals 0.04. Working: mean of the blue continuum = 11.8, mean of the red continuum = 11.7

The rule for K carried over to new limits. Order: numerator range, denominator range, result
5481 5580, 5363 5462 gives 1.06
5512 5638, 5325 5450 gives 1.08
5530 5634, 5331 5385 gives 1.08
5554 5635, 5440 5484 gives 1.08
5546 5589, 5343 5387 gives 1.08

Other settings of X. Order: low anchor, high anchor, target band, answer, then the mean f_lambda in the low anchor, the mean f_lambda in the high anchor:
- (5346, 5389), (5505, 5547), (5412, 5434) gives -0.04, 12.1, 11.6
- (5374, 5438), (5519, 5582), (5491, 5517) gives 0.77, 11.7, 12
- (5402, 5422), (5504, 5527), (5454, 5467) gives 0.55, 11.5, 11.5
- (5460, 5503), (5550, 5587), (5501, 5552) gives 0.83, 11.5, 12.2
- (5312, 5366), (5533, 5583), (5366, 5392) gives -0.55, 11.7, 12.1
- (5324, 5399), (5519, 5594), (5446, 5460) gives 0.48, 11.7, 11.9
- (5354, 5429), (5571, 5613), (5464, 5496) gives 0.80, 11.8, 11.9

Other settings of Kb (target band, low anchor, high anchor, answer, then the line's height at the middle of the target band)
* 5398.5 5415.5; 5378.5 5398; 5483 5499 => 1.1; 11.8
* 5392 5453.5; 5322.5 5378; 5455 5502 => -0.4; 11.5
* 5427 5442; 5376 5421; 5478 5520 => -0.1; 11.6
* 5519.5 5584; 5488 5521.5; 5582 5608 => -2.3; 11.6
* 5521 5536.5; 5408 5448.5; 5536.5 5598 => 0.3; 11.9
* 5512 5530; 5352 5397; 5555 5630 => 0.4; 11.9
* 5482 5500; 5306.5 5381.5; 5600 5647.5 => -0.1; 11.7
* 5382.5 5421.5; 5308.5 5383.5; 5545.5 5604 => 0.8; 11.8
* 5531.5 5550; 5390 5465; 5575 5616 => -0.2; 11.7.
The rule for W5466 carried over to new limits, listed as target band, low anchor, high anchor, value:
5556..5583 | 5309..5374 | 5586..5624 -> -0.06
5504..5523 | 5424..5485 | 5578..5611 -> 0.02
